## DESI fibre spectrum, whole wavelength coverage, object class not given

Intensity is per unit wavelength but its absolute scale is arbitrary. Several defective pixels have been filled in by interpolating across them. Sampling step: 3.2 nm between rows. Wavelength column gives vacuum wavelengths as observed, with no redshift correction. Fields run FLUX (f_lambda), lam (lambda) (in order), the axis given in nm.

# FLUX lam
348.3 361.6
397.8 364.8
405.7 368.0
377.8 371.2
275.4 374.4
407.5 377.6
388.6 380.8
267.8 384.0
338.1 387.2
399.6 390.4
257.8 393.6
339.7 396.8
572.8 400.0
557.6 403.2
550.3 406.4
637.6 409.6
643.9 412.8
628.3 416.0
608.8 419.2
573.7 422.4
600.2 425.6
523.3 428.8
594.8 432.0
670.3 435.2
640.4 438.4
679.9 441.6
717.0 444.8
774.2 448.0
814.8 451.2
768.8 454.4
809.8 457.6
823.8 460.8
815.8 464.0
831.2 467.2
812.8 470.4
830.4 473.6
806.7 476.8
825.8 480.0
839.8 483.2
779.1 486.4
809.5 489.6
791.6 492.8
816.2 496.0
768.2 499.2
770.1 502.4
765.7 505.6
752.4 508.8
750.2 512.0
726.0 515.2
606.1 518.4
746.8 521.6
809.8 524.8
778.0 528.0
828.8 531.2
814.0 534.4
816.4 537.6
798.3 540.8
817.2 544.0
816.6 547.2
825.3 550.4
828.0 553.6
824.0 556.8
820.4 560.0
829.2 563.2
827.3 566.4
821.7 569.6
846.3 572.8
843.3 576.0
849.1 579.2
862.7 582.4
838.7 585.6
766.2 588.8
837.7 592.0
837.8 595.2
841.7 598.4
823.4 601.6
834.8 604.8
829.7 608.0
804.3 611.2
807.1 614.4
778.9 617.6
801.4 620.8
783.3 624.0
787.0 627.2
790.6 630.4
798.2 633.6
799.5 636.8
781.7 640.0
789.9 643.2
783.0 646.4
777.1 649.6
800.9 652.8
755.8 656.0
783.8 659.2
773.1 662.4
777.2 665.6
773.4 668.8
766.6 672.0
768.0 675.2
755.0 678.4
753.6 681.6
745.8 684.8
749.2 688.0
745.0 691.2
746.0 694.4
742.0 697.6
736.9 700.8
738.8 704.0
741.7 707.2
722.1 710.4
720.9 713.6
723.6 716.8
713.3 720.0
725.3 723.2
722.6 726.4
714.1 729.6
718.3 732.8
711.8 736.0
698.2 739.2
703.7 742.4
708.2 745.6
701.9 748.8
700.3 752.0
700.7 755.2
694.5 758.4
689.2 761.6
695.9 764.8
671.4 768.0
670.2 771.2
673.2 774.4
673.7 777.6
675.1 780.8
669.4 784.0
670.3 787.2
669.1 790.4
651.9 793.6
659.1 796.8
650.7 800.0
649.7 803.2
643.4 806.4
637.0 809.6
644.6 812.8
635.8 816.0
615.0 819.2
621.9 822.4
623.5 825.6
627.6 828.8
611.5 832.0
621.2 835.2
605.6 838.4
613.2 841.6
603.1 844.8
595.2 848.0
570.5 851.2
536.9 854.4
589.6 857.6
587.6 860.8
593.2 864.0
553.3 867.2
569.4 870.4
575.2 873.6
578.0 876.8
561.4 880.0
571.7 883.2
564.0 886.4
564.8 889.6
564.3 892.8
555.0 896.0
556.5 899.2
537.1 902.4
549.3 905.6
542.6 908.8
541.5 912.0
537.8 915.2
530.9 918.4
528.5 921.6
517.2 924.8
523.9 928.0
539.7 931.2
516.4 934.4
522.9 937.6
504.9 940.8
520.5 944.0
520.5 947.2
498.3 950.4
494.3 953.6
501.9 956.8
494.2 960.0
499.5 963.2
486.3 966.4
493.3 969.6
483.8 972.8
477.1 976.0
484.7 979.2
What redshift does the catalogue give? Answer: 0.000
